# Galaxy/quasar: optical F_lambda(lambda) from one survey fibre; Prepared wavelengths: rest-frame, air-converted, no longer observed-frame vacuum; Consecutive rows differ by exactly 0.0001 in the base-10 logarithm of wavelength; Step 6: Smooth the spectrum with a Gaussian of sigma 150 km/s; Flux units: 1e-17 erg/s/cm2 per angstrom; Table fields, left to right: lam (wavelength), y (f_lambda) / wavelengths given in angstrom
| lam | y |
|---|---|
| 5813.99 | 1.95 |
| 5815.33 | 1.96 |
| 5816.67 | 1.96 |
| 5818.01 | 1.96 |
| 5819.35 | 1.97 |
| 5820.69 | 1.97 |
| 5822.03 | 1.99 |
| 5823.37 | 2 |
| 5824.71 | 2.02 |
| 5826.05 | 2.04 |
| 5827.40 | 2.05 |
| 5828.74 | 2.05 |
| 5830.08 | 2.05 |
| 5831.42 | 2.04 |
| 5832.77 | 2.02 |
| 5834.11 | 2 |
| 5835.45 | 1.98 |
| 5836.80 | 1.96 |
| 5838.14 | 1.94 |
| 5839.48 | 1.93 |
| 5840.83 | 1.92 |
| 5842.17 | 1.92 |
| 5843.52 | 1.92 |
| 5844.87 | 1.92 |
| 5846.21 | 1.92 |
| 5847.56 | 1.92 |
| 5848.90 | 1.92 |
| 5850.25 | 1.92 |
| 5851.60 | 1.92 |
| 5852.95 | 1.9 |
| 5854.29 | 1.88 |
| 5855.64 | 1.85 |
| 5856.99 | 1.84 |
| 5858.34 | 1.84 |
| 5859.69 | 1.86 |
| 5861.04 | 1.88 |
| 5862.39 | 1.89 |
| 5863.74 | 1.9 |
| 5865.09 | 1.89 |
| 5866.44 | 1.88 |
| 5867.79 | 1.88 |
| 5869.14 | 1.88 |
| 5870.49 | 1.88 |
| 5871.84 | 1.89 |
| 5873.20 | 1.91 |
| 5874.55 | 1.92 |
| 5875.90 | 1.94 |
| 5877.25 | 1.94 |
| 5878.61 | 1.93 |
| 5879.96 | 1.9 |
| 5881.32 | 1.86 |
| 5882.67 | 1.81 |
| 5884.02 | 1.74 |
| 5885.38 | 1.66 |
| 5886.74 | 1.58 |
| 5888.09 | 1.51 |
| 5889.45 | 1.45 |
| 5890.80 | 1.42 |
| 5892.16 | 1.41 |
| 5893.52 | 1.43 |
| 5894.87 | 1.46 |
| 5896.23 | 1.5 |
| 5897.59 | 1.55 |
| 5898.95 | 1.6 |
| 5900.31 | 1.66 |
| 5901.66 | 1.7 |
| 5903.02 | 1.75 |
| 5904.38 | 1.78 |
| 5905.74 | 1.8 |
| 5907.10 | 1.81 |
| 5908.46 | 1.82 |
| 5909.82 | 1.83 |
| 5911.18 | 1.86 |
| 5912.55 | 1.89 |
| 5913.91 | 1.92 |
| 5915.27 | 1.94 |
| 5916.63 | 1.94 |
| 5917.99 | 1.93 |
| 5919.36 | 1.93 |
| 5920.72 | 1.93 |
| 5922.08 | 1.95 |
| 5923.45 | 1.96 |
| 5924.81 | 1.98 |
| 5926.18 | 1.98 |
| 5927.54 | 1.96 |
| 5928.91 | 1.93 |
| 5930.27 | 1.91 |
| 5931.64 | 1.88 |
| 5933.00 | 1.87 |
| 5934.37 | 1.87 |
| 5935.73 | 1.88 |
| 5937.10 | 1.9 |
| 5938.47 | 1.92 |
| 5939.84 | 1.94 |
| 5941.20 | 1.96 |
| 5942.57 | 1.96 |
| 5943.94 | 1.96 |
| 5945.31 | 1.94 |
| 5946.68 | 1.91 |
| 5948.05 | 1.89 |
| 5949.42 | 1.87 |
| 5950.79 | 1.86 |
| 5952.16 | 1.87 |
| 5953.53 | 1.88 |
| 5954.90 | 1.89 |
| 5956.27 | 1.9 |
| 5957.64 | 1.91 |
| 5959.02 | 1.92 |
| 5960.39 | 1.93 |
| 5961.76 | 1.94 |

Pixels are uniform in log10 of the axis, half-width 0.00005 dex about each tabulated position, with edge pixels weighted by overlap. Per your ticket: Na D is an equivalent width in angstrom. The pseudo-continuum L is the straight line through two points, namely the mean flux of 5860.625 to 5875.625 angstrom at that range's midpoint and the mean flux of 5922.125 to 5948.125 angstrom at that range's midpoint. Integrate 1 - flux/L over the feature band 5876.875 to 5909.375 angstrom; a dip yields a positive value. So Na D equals 4.1 angstrom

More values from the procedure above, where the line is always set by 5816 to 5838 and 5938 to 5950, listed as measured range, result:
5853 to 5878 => 1.2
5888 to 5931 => 4.0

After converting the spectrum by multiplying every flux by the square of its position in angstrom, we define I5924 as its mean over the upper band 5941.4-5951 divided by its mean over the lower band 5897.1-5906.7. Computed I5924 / 1.1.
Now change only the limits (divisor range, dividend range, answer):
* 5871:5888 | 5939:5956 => 1.07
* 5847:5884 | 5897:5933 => 1.00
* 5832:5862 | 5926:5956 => 1.03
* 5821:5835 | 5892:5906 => 0.81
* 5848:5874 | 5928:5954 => 1.04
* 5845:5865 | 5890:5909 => 0.87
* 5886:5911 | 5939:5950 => 1.21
